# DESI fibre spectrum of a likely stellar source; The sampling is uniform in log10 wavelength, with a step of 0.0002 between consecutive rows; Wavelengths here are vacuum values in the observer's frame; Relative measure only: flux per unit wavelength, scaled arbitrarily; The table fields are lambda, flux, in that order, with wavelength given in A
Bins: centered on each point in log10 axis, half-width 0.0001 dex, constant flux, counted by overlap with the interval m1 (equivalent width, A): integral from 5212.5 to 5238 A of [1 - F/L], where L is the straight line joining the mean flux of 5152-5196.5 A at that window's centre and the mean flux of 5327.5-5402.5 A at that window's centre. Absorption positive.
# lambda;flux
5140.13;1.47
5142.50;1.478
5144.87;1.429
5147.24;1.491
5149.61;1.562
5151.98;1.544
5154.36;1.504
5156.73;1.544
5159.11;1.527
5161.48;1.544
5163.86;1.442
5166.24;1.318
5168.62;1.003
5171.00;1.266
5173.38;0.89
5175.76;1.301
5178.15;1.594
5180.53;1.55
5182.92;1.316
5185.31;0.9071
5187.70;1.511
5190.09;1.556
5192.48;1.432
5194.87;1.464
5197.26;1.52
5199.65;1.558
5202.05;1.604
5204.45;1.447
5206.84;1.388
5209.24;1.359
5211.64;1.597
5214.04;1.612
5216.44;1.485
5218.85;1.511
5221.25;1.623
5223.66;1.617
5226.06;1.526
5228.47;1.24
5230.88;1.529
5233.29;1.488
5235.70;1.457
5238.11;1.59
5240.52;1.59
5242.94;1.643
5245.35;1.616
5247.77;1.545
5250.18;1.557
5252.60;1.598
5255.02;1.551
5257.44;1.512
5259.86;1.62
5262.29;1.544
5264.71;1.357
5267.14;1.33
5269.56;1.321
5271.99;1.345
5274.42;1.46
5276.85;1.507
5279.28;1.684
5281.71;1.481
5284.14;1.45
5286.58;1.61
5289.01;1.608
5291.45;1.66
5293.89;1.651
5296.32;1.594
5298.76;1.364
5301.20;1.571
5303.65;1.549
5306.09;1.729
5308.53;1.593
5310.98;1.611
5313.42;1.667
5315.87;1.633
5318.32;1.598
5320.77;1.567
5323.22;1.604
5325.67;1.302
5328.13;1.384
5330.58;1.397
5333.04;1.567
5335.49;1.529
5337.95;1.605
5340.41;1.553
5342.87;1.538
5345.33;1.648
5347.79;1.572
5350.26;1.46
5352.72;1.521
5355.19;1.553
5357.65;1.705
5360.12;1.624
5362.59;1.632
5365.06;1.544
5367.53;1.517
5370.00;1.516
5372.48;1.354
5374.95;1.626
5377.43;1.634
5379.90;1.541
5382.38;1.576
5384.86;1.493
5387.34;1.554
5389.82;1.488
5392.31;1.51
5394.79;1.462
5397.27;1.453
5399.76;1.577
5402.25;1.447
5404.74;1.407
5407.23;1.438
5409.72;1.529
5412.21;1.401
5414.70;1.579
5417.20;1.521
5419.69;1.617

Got -1.7 A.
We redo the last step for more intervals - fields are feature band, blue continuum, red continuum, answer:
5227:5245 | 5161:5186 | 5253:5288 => -1.2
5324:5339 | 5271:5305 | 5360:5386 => 0.8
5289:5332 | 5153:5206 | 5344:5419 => -2.2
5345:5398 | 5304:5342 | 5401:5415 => -1.5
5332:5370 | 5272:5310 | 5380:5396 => -0.9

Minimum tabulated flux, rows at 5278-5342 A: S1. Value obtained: 1.302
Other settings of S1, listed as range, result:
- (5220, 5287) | 1.24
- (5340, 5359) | 1.46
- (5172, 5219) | 0.89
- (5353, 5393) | 1.354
